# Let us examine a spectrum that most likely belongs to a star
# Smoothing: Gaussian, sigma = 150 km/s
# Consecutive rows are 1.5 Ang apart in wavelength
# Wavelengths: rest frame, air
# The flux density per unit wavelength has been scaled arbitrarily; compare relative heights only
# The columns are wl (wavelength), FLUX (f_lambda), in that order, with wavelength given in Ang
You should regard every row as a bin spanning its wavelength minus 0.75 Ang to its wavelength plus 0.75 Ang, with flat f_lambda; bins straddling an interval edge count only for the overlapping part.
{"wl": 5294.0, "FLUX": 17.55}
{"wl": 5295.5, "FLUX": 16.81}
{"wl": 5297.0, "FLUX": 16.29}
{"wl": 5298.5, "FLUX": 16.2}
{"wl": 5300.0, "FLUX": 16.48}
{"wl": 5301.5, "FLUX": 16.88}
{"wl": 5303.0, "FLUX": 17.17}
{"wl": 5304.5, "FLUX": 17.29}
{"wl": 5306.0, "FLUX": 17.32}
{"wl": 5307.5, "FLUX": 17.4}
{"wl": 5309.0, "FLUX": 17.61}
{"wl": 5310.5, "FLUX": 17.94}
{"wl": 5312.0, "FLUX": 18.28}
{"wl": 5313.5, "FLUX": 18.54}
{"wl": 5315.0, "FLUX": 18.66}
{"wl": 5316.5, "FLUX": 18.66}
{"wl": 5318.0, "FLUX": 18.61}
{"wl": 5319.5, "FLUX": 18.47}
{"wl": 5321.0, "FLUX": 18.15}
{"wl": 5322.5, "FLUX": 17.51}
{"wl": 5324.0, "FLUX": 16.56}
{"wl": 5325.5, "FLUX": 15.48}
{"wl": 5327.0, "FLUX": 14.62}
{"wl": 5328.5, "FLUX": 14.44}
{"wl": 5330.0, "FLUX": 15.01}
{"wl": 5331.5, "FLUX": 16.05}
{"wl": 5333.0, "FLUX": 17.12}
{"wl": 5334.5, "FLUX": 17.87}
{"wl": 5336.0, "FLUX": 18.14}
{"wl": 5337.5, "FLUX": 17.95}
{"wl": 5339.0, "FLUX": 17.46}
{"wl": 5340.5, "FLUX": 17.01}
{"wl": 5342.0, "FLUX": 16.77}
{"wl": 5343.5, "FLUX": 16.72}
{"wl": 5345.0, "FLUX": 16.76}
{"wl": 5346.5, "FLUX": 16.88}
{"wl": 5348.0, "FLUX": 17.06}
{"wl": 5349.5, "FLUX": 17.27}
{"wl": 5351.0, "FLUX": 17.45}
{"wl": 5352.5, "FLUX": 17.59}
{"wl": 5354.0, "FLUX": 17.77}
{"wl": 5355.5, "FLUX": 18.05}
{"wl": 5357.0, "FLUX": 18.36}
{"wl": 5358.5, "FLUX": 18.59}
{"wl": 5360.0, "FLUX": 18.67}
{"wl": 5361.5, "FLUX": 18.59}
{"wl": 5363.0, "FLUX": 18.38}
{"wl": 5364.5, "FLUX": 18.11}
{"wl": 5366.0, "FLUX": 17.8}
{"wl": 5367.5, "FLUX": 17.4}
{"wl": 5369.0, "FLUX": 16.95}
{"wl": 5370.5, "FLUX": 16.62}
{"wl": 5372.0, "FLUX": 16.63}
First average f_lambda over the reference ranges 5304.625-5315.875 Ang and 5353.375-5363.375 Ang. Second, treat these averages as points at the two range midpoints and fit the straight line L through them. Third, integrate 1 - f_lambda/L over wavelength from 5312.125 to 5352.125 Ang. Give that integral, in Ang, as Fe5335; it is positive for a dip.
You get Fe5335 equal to 2.2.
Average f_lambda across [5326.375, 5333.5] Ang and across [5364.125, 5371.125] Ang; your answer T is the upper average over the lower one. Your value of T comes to 1.13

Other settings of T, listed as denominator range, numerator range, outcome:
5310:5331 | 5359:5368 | 1.06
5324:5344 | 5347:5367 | 1.09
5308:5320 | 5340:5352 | 0.93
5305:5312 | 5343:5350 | 0.96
